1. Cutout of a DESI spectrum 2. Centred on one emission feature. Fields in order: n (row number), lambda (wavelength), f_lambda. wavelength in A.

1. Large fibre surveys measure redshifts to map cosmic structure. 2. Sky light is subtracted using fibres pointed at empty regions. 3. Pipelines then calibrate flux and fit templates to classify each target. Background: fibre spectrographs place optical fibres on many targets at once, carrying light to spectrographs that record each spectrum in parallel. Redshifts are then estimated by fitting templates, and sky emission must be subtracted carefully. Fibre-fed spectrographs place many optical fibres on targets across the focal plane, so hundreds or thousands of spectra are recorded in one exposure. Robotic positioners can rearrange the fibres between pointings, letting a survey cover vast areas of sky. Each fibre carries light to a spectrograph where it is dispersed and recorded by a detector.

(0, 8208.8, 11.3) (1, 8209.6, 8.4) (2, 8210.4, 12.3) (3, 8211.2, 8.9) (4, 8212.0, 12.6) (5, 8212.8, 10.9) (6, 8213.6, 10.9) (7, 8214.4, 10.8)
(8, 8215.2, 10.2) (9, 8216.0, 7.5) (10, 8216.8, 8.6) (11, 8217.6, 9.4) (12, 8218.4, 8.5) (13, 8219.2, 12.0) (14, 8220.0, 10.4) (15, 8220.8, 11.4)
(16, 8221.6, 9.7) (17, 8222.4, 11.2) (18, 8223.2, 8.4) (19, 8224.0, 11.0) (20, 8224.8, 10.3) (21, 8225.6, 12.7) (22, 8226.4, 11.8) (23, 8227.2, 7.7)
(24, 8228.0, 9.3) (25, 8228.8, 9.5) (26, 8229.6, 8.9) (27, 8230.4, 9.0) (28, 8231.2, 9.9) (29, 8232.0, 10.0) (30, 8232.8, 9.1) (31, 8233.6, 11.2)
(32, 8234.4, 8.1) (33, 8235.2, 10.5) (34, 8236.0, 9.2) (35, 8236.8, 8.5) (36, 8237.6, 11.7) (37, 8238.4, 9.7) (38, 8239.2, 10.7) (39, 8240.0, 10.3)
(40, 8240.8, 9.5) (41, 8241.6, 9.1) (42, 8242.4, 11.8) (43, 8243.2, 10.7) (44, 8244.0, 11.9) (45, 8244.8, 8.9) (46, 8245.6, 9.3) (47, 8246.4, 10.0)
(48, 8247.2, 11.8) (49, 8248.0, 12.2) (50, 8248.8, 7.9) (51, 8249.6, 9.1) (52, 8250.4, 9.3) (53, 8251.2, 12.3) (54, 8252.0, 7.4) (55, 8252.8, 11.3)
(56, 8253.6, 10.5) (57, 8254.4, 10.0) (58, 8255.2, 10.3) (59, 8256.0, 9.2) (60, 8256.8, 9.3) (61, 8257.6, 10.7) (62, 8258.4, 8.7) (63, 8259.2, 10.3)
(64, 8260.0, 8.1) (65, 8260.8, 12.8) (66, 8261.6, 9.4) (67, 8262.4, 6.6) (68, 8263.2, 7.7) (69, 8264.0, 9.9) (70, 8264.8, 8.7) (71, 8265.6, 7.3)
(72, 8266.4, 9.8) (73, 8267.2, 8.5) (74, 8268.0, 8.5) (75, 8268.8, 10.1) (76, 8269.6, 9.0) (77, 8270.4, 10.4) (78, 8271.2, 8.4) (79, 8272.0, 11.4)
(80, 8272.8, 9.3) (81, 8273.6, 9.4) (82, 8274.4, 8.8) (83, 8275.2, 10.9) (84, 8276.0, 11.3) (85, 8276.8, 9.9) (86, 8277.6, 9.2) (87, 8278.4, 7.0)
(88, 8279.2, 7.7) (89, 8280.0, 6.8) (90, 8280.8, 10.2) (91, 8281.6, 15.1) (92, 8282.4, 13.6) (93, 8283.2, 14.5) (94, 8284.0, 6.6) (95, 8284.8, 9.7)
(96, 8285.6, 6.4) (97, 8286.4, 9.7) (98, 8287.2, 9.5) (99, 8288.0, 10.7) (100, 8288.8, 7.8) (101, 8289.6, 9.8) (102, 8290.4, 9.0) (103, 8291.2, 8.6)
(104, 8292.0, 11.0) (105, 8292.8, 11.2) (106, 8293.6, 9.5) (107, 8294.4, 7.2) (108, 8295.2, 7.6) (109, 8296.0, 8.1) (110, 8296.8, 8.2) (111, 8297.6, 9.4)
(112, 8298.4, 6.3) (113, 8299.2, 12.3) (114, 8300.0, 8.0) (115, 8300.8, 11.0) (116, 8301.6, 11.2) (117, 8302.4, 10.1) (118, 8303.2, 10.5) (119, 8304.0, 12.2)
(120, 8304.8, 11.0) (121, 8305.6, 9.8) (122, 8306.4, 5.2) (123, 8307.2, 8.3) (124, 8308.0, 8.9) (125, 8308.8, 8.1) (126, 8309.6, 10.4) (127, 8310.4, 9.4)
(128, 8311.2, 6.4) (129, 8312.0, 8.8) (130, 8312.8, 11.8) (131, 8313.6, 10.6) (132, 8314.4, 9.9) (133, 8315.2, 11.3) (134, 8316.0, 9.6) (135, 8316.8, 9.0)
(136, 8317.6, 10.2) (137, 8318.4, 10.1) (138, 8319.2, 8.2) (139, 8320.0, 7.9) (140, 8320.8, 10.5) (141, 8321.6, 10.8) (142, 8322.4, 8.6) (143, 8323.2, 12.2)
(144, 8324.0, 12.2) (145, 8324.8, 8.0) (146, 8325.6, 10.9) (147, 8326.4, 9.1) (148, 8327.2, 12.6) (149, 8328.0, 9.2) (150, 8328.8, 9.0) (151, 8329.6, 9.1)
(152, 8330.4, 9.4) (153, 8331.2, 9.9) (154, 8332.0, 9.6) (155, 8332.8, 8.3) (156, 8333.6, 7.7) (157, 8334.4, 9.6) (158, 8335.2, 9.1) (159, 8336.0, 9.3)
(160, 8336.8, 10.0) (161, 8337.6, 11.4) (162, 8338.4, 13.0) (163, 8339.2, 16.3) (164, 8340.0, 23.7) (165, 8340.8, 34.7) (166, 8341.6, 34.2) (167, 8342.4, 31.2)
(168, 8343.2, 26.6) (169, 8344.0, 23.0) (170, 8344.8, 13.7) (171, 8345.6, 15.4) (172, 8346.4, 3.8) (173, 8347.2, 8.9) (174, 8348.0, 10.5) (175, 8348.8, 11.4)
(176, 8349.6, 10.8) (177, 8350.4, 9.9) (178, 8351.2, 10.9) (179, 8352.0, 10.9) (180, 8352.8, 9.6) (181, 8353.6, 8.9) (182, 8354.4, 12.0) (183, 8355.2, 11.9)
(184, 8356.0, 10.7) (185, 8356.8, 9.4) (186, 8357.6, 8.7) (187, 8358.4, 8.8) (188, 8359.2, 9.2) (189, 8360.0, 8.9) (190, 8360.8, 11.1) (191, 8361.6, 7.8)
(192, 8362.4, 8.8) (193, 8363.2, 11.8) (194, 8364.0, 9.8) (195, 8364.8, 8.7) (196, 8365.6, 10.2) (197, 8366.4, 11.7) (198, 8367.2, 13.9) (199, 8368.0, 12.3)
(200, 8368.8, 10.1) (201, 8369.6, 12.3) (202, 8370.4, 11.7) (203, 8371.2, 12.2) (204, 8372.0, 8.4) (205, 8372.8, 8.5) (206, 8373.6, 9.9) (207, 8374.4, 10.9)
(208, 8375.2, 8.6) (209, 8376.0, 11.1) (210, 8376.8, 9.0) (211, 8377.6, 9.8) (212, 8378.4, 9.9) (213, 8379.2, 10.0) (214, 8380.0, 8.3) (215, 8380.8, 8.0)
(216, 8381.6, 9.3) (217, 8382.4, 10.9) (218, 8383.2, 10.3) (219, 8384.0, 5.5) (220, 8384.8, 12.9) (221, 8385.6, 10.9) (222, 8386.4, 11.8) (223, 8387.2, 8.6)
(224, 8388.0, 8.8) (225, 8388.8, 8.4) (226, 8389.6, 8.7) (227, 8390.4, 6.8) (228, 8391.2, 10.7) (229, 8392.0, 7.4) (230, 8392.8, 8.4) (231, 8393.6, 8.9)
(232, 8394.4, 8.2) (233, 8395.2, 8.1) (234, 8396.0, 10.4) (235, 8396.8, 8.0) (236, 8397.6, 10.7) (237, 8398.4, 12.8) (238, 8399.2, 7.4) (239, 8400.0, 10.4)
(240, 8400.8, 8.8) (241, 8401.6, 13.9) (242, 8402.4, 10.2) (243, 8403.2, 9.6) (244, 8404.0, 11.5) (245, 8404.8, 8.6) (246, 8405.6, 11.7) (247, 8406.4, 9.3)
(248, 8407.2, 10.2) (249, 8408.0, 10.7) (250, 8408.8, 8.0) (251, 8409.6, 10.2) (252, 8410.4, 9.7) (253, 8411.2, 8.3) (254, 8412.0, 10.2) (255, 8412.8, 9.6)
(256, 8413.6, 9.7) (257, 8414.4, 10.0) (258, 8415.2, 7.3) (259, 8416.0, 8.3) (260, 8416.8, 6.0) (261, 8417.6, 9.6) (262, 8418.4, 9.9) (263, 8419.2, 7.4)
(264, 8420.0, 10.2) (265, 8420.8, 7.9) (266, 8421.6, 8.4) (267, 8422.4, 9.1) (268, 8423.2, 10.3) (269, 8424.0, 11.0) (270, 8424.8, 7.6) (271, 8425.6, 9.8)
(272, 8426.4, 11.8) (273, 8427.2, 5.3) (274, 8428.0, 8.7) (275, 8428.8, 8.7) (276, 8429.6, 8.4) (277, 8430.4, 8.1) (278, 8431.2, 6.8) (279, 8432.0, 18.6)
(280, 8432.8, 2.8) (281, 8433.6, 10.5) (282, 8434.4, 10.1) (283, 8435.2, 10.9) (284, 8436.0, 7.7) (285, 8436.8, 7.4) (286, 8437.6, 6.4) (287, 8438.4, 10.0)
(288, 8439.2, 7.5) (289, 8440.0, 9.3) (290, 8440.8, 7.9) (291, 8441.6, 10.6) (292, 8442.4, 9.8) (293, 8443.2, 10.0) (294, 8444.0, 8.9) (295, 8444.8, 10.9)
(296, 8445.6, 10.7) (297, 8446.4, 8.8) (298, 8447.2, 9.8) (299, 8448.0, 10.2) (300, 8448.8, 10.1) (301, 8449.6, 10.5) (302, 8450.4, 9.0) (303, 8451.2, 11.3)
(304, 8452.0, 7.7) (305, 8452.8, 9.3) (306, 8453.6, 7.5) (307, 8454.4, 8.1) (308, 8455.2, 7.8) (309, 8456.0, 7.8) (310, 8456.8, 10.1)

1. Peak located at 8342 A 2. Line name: H-alpha 6563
